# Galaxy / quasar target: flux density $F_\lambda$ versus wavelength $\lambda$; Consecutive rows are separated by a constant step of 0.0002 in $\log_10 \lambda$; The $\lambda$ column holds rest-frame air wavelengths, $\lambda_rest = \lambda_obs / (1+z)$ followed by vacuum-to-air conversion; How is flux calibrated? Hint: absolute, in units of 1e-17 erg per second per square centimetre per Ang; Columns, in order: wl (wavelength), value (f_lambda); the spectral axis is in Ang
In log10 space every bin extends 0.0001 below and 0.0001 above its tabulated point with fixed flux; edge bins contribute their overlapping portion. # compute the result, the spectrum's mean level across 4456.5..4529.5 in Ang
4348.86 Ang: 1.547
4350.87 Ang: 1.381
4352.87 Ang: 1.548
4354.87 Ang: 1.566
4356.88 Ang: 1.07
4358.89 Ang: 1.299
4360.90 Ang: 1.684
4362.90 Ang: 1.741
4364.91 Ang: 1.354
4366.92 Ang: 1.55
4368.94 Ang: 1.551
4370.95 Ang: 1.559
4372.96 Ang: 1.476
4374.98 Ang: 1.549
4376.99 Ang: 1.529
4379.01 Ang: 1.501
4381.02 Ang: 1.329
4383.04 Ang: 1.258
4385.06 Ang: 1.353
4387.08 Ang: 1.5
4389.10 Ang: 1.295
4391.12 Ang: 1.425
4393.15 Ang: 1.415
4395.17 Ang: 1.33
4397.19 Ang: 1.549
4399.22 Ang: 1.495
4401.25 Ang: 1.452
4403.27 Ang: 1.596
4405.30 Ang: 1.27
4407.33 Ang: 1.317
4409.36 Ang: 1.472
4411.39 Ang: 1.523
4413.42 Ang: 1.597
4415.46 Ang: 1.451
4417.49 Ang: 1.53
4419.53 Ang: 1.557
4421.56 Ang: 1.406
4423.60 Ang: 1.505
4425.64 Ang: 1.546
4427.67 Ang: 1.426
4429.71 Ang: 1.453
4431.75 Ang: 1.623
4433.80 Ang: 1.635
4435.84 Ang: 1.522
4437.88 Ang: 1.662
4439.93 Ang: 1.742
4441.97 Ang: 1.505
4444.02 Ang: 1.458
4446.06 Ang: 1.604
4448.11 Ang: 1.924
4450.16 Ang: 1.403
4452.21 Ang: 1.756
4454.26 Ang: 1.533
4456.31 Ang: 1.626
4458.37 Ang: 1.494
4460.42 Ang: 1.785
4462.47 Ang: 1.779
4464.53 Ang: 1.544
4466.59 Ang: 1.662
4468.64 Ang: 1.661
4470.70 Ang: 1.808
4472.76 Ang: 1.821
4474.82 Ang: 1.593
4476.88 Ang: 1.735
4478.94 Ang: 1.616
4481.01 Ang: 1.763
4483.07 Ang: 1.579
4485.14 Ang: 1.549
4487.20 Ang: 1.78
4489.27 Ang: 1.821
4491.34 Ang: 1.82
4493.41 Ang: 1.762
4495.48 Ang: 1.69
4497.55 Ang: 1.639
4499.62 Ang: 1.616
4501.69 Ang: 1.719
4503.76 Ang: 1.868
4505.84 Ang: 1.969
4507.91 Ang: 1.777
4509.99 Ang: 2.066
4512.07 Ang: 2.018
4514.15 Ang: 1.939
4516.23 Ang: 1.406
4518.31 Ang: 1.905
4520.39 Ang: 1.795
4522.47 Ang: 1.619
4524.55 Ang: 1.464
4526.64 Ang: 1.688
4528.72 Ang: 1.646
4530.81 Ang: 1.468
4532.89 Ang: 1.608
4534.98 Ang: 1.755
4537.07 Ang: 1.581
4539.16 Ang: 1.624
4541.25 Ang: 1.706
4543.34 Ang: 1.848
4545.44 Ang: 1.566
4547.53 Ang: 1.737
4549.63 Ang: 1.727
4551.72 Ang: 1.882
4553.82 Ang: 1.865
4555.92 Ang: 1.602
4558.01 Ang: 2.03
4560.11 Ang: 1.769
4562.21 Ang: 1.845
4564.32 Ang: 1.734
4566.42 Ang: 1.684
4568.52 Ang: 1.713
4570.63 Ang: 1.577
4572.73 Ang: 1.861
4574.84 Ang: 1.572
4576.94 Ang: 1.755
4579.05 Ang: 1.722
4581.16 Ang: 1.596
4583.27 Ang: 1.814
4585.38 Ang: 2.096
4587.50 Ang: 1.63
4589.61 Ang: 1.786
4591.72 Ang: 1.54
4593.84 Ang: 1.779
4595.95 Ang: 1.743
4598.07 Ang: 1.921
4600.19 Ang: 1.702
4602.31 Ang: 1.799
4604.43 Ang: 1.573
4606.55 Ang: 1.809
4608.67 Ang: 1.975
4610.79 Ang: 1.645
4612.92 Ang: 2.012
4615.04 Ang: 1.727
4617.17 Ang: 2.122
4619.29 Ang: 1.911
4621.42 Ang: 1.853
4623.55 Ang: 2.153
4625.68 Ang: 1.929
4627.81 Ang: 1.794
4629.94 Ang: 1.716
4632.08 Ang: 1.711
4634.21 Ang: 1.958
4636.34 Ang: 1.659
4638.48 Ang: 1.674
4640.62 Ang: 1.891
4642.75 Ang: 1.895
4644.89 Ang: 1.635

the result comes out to 1.72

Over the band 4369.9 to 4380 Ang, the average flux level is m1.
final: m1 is 1.52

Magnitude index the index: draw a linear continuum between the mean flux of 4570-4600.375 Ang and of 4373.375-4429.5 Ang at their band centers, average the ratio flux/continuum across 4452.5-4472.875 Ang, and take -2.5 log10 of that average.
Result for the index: -0.080 mag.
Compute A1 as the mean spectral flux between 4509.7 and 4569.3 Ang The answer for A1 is 1.73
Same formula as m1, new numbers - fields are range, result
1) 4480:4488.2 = 1.67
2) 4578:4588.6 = 1.77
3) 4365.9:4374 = 1.53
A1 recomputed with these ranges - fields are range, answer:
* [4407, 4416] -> 1.48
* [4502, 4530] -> 1.78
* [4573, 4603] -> 1.75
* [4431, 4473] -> 1.64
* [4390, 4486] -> 1.57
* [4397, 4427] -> 1.48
